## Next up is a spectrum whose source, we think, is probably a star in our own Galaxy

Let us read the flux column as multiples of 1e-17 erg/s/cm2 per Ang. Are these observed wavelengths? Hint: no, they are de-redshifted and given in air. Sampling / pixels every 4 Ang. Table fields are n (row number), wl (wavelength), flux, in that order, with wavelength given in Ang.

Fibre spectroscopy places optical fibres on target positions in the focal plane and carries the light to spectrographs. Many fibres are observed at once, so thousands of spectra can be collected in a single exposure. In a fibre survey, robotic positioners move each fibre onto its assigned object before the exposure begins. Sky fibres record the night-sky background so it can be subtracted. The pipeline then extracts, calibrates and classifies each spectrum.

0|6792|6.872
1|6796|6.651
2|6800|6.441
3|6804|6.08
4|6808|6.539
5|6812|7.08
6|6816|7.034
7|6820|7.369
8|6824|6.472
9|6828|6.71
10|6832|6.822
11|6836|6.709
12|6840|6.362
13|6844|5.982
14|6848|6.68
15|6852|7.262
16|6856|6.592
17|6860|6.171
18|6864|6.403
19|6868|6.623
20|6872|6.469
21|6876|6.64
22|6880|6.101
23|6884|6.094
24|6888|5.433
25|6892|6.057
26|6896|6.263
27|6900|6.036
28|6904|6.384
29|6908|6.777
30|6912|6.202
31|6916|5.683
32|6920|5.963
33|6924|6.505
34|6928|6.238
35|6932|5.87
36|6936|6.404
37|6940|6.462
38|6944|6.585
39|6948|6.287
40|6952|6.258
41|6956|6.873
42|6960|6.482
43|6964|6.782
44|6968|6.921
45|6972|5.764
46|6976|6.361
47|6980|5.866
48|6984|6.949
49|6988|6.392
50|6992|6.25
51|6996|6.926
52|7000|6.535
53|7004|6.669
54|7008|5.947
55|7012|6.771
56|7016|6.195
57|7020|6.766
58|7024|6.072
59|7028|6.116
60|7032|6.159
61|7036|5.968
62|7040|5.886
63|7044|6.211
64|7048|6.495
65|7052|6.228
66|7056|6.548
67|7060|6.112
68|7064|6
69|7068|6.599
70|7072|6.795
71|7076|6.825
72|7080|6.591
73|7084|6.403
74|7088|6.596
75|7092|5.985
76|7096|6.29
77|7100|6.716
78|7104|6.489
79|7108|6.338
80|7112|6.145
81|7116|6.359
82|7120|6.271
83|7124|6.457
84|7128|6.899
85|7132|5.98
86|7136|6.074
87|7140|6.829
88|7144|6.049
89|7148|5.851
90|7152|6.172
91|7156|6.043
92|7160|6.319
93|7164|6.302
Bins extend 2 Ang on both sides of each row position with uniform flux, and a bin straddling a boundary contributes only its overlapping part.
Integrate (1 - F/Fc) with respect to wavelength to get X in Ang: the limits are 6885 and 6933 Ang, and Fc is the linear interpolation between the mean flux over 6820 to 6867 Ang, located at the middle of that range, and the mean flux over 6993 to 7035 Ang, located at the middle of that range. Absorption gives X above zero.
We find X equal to 2.9 Ang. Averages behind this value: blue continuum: 6.6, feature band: 6.12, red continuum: 6.4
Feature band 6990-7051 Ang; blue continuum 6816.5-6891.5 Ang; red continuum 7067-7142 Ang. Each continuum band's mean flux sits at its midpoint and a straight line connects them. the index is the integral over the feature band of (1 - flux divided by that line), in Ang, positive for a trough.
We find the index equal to 1.30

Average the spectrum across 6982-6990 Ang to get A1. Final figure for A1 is 6.67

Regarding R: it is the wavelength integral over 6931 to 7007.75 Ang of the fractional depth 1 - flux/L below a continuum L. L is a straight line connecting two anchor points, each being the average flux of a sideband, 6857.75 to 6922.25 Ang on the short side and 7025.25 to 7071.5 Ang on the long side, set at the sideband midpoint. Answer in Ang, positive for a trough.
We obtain -2.87 Ang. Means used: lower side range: 6.21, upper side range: 6.23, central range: 6.45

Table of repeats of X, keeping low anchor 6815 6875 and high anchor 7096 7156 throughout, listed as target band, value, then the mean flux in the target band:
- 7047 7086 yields -0.4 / 6.46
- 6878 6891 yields 1.4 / 5.89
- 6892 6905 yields 0.8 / 6.19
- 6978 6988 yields 0.1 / 6.4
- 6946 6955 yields 0.2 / 6.34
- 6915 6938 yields 1.5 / 6.13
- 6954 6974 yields -0.2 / 6.56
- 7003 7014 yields 0.0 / 6.44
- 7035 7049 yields 0.6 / 6.13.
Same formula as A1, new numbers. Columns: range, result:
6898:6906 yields 6.21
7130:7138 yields 6.03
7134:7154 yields 6.19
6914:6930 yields 6.1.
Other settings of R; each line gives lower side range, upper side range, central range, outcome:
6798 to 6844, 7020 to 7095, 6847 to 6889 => 1.10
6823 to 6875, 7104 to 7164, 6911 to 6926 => 0.95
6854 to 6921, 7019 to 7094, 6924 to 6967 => -1.19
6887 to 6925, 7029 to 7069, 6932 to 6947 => -0.57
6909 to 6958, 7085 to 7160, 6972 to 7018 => -0.86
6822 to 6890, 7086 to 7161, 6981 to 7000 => -0.61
